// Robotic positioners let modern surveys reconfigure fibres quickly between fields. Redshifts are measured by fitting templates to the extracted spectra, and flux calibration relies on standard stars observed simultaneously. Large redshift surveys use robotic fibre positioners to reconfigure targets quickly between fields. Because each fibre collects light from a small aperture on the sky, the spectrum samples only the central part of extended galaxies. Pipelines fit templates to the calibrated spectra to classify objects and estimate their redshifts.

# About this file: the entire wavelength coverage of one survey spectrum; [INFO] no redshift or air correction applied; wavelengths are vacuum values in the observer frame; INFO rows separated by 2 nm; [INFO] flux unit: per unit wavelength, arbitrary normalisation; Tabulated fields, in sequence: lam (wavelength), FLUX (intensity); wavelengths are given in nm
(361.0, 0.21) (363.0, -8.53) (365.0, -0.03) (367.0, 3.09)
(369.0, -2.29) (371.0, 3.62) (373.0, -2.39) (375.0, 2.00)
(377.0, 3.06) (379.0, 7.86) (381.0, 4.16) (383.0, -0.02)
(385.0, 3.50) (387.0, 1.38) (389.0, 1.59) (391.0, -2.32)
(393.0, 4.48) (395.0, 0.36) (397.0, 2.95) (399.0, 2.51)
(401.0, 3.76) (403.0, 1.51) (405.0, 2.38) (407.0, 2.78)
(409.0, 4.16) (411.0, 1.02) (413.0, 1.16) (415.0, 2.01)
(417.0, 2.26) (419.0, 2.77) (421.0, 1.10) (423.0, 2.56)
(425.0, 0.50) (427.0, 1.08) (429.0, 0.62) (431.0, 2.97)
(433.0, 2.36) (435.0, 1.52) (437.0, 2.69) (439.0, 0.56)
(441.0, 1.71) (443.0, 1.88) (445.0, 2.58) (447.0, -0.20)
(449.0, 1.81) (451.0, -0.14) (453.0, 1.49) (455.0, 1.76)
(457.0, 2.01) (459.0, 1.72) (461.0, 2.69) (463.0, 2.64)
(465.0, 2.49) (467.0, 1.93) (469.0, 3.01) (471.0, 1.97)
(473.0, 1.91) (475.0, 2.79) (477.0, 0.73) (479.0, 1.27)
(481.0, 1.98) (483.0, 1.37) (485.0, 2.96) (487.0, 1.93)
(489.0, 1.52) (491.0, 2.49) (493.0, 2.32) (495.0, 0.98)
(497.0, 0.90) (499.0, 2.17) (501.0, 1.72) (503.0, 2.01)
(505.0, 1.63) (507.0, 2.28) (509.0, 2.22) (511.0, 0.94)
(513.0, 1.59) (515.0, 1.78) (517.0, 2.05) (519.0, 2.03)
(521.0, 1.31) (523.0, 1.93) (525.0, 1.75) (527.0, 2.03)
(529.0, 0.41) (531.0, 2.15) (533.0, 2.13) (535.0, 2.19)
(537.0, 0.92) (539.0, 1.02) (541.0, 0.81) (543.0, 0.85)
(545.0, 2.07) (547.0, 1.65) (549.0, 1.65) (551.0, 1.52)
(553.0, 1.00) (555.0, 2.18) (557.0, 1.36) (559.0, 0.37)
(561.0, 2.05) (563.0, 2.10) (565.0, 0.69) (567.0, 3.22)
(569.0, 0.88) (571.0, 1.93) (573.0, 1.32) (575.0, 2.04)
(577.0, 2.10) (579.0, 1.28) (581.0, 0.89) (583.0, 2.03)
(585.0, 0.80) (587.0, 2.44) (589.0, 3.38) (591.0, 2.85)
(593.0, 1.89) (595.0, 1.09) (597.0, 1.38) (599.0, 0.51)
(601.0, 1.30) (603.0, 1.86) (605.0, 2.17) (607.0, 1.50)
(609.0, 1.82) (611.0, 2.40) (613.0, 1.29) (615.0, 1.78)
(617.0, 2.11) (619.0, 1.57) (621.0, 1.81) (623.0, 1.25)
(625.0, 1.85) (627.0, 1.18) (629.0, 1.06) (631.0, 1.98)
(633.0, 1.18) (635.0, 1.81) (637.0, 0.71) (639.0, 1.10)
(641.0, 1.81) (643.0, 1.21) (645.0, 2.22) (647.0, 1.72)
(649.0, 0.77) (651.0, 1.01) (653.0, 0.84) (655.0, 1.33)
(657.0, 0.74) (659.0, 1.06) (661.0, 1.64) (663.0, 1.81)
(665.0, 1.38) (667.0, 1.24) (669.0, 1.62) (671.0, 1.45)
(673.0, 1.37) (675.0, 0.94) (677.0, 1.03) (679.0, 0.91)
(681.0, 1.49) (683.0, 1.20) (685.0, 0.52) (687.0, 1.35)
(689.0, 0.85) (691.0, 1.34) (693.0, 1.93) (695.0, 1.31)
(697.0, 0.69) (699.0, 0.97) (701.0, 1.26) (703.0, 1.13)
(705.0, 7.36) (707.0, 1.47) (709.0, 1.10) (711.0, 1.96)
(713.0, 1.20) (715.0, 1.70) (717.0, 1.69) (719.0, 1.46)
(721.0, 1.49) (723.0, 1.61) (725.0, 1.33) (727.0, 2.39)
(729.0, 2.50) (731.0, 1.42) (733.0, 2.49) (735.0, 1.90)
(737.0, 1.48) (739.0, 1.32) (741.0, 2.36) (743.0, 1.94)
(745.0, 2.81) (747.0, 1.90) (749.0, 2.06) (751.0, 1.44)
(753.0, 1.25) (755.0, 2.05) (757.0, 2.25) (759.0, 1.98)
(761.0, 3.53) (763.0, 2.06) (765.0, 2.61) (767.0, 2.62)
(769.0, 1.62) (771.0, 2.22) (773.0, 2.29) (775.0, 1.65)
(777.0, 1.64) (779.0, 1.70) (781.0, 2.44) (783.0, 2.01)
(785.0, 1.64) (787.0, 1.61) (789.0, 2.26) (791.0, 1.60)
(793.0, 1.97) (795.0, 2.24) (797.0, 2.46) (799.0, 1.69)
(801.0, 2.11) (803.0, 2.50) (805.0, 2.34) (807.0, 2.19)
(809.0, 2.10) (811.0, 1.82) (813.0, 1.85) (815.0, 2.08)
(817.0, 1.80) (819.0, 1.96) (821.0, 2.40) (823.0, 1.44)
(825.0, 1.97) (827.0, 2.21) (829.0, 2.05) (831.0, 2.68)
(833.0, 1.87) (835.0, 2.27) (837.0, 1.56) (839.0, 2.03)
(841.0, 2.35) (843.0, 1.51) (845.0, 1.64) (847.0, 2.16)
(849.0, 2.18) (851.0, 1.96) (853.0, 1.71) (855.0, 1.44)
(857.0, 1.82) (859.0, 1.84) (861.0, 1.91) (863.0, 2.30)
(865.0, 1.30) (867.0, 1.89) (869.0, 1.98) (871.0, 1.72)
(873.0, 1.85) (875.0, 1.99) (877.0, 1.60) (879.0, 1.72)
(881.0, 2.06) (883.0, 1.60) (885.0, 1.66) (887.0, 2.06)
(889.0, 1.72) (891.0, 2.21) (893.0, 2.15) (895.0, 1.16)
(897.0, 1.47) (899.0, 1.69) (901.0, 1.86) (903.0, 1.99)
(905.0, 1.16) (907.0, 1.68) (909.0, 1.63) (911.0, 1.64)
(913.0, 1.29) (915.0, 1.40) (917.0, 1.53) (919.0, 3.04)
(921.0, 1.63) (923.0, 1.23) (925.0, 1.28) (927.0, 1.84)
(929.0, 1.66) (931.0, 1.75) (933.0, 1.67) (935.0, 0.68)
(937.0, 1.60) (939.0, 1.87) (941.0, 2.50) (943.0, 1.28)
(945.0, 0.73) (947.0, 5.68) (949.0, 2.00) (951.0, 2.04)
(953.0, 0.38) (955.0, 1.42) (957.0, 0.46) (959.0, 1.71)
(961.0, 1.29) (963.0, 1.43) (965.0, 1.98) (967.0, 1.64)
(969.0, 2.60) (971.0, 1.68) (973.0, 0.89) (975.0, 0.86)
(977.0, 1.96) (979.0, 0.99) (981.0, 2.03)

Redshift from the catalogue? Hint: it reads 0.89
